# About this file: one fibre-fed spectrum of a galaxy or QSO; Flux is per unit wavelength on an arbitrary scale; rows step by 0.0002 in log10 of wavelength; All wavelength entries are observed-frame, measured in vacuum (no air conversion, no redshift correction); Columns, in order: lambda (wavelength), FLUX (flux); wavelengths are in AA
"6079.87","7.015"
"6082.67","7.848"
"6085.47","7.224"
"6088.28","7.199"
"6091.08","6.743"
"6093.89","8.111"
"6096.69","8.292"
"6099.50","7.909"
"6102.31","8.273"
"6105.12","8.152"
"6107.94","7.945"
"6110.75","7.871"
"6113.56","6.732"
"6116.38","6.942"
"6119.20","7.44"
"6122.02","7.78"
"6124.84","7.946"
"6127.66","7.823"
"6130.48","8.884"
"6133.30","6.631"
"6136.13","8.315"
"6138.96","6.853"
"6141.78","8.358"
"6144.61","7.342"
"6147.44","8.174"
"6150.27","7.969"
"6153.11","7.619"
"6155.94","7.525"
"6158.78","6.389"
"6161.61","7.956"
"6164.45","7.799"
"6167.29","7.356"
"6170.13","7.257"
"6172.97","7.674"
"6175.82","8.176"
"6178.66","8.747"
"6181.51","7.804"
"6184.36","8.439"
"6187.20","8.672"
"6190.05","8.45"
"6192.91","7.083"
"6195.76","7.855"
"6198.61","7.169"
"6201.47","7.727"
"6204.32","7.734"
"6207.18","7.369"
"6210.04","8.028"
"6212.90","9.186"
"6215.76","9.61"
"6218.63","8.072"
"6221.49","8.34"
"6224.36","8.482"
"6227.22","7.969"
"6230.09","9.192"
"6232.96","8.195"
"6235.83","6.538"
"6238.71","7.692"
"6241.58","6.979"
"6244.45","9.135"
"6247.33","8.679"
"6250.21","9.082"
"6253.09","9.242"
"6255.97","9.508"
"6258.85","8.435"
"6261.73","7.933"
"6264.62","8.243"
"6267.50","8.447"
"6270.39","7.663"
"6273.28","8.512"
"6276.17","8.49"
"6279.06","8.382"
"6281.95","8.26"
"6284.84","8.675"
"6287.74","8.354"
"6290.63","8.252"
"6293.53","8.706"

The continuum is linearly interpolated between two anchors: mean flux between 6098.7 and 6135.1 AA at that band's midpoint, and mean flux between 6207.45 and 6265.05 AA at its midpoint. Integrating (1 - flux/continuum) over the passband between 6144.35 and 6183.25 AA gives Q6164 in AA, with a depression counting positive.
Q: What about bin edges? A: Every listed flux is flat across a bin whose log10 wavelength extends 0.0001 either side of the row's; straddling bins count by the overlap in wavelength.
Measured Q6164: 1.3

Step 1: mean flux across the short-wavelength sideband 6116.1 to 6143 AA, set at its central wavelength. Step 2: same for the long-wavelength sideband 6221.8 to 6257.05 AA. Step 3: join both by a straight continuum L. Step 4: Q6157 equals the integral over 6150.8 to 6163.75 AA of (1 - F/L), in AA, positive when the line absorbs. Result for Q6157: 0.7 AA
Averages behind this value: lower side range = 7.73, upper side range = 8.38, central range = 7.44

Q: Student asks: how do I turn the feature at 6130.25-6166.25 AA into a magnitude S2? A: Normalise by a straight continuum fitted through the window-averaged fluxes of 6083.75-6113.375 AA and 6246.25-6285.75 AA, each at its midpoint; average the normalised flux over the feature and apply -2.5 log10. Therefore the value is 0.046 mag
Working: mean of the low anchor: 7.73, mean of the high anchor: 8.54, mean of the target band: 7.64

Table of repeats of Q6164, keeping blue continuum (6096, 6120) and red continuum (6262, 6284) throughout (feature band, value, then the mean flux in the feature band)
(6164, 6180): 0.2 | 7.83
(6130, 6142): 0.2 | 7.67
